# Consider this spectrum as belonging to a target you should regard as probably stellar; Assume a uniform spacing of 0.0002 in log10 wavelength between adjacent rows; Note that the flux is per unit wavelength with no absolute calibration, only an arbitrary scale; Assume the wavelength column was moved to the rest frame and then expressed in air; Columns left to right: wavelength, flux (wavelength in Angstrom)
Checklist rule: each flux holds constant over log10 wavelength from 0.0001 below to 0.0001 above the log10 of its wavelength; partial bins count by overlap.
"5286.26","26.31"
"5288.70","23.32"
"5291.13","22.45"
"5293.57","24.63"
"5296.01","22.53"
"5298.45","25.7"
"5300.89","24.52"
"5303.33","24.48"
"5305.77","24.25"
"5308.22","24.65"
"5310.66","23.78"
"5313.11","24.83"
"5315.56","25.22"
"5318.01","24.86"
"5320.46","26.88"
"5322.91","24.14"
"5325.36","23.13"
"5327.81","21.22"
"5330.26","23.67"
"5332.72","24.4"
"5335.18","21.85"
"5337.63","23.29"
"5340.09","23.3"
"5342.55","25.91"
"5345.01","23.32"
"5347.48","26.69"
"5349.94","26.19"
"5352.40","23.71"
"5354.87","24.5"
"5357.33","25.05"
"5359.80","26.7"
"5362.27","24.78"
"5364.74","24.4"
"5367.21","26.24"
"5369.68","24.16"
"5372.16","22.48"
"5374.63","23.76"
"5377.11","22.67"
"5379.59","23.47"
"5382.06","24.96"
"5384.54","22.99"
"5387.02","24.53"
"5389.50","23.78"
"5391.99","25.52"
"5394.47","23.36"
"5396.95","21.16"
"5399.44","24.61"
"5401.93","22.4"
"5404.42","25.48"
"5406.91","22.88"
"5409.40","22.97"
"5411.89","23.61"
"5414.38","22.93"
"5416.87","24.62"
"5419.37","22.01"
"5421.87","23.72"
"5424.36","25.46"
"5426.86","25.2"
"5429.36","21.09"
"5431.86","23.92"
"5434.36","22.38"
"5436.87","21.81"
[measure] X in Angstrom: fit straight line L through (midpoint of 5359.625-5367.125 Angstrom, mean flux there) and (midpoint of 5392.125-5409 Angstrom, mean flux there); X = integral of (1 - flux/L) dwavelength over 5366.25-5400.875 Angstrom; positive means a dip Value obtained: 0.6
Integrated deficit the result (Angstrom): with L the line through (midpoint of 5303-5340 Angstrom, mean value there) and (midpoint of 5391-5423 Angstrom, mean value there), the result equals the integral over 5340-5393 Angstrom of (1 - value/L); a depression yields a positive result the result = -1.8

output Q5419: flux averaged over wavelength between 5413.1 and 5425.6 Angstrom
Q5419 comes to 23.8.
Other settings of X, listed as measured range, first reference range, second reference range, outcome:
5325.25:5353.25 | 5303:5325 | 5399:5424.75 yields 0.6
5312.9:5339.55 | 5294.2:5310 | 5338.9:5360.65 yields 0.8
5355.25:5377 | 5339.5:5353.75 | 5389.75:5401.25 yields -0.2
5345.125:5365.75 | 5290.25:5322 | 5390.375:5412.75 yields -1.0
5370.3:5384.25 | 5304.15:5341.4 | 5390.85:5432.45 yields 0.2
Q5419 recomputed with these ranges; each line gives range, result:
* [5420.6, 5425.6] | 24.6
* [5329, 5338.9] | 23.3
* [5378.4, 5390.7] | 24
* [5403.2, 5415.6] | 23.6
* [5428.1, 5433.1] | 22.5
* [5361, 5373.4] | 24.4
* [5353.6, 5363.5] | 25.2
